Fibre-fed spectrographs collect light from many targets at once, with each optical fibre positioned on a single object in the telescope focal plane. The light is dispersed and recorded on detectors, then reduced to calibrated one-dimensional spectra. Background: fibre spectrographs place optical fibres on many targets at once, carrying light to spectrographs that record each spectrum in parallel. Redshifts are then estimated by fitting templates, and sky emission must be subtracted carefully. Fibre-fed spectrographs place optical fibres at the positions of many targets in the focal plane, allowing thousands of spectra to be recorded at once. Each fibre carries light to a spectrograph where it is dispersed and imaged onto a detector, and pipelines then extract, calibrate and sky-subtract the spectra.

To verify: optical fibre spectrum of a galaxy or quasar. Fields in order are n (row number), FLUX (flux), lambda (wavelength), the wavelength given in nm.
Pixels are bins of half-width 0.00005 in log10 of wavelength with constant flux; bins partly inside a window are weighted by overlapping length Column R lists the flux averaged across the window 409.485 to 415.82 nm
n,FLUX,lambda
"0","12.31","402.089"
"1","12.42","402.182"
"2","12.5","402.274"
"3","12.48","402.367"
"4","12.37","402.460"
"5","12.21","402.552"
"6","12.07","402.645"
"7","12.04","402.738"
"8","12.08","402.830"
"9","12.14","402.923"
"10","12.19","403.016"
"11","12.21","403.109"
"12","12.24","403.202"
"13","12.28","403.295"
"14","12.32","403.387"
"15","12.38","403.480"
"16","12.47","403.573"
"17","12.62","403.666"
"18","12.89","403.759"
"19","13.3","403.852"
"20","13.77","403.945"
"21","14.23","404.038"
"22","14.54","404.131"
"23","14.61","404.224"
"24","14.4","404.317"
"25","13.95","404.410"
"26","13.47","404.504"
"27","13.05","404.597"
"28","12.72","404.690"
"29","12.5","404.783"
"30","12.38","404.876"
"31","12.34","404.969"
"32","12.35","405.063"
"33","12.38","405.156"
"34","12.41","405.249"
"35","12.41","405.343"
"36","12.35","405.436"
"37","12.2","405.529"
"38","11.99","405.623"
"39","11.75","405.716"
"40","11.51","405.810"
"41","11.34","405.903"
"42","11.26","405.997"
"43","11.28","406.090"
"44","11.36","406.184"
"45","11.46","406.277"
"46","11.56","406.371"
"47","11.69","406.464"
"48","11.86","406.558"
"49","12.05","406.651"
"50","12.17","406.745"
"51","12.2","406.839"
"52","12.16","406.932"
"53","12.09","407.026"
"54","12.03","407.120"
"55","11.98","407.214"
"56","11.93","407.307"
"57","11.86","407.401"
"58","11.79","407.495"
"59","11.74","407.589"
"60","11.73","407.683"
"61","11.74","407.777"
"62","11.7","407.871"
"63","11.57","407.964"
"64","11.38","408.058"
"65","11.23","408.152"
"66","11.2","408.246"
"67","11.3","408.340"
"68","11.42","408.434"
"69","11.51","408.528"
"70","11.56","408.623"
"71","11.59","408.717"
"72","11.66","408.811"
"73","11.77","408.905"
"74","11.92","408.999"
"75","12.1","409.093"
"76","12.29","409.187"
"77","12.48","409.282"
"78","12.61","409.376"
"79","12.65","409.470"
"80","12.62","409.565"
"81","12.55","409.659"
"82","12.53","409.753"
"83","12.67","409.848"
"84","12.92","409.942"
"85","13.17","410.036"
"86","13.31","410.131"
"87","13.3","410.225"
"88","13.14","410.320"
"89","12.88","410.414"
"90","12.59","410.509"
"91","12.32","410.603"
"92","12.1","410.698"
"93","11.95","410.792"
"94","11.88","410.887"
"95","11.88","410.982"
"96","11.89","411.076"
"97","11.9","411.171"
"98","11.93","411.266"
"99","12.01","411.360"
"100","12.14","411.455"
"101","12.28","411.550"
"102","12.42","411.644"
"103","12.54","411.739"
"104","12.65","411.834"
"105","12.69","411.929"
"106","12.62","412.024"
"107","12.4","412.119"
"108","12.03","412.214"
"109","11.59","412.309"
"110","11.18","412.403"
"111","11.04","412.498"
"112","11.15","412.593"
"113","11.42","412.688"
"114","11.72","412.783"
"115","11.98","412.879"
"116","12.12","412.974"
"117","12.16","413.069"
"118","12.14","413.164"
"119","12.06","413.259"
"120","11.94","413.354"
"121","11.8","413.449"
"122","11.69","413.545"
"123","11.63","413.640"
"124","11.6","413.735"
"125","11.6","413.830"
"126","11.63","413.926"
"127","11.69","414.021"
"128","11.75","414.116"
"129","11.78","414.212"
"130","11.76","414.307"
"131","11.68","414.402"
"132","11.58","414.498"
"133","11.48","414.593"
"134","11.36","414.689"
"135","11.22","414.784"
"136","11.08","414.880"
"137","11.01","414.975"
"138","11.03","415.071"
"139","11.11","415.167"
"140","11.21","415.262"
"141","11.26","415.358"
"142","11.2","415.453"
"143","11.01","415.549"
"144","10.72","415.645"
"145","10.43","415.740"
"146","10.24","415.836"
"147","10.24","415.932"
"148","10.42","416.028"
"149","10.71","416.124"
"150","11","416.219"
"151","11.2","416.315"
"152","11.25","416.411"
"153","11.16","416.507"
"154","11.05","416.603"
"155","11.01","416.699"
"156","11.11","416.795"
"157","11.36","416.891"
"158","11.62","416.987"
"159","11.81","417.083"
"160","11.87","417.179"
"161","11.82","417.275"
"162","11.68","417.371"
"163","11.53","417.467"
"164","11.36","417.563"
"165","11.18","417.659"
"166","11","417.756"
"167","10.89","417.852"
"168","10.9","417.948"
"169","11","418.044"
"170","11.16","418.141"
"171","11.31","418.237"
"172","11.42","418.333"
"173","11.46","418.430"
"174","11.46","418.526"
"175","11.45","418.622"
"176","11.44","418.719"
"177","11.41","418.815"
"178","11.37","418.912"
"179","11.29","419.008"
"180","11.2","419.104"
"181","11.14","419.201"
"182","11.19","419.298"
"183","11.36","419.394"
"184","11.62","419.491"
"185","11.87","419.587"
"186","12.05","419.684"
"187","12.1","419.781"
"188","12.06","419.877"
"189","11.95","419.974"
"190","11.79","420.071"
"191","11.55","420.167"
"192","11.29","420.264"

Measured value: 11.9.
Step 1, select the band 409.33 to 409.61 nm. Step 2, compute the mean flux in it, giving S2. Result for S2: 12.6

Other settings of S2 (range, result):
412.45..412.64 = 11.1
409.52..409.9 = 12.6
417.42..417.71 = 11.3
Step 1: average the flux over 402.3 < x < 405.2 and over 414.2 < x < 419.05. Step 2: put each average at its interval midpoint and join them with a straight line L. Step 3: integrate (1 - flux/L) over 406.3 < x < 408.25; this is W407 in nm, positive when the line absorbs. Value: 0.09 nm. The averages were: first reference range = 12.8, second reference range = 11.2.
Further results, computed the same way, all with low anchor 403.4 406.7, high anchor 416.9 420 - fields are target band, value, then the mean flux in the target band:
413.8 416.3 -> 0.123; 11.2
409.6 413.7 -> -0.063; 12.2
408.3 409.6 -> 0.028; 12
